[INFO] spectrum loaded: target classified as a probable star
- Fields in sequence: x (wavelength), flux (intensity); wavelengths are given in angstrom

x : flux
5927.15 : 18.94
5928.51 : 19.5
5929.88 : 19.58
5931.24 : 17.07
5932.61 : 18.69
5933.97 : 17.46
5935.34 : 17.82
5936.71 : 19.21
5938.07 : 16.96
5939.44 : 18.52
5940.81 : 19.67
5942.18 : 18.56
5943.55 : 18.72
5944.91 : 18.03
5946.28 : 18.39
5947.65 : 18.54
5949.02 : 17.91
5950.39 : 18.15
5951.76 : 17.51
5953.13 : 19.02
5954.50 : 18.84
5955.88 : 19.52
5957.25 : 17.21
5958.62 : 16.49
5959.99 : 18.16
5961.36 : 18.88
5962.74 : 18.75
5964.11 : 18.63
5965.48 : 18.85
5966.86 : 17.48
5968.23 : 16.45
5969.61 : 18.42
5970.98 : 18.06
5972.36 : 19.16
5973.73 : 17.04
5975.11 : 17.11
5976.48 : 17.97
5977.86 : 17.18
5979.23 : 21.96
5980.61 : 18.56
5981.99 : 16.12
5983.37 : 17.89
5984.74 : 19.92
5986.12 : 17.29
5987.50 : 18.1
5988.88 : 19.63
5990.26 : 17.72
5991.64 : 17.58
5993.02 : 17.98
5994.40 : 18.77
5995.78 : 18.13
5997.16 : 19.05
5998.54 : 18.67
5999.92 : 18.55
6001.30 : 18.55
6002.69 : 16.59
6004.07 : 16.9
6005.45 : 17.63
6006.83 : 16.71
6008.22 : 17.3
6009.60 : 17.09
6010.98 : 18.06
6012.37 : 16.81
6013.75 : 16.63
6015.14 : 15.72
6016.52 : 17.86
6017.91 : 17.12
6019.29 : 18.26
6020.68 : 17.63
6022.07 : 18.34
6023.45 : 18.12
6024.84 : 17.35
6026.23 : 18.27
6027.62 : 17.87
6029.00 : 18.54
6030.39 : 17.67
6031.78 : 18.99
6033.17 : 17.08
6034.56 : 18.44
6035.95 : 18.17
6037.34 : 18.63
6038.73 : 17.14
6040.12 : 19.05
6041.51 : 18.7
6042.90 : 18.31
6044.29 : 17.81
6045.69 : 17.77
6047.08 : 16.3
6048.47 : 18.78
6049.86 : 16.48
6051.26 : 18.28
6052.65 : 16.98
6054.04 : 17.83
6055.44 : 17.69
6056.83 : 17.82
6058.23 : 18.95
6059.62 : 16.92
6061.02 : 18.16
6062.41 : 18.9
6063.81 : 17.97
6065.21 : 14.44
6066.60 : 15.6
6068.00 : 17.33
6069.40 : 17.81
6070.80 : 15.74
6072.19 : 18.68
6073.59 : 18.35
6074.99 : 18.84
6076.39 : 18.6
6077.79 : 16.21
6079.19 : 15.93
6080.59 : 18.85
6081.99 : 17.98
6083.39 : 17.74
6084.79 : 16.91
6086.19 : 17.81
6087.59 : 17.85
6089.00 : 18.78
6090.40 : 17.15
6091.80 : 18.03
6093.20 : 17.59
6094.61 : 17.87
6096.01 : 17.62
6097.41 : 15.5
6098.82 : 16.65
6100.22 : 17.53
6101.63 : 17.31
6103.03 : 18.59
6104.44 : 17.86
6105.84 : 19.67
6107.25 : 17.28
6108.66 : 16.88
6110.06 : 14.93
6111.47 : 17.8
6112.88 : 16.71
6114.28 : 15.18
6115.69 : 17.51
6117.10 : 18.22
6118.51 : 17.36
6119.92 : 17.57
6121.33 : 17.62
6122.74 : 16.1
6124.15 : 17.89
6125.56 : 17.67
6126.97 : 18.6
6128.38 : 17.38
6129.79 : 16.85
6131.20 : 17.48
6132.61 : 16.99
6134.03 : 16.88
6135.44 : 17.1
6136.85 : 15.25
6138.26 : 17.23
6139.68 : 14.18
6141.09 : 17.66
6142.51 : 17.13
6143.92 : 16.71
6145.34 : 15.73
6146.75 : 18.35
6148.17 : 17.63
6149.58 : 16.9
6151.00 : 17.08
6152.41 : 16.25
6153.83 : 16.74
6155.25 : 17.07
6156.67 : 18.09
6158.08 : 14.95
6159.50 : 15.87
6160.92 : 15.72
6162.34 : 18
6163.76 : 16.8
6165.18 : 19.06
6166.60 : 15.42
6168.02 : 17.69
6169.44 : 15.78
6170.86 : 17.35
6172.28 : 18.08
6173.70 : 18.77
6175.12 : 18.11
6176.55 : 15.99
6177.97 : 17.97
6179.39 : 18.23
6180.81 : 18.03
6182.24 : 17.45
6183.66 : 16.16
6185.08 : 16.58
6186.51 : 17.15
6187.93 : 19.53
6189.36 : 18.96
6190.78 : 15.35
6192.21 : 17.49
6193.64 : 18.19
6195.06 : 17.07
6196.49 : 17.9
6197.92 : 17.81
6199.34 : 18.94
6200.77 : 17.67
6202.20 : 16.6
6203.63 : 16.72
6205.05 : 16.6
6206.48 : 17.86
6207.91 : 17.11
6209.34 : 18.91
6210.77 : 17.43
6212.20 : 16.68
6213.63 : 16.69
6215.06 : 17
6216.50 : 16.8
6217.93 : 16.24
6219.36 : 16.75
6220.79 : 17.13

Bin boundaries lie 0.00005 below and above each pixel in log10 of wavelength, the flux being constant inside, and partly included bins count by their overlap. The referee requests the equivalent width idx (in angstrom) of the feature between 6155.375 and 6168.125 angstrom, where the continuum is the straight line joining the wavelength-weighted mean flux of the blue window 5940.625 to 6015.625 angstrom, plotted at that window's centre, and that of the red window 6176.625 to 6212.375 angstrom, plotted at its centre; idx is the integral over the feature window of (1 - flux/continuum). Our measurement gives 0.6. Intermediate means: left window 18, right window 17.5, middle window 16.8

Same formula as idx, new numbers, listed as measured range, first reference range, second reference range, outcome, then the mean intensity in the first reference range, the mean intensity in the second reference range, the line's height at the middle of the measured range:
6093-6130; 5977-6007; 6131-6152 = -0.5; 18.2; 16.8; 17.1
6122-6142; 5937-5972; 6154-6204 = 0.7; 18.2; 17.3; 17.5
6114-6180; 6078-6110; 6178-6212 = 1.7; 17.5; 17.6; 17.5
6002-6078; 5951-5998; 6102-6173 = 0.5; 18.2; 17.1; 17.8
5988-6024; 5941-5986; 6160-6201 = 0.7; 18.2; 17.5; 18.1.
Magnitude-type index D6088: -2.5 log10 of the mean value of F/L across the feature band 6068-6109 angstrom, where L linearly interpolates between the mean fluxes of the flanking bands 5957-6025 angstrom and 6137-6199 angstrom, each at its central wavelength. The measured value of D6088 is -0.009 mag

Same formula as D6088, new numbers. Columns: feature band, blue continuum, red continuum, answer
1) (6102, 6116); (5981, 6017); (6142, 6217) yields 0.01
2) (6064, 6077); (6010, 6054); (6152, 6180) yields 0.02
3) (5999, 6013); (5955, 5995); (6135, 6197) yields 0.03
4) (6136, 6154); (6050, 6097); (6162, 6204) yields 0.05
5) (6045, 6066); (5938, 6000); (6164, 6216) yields 0.02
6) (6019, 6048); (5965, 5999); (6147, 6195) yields -0.01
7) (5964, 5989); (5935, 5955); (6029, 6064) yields 0.01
